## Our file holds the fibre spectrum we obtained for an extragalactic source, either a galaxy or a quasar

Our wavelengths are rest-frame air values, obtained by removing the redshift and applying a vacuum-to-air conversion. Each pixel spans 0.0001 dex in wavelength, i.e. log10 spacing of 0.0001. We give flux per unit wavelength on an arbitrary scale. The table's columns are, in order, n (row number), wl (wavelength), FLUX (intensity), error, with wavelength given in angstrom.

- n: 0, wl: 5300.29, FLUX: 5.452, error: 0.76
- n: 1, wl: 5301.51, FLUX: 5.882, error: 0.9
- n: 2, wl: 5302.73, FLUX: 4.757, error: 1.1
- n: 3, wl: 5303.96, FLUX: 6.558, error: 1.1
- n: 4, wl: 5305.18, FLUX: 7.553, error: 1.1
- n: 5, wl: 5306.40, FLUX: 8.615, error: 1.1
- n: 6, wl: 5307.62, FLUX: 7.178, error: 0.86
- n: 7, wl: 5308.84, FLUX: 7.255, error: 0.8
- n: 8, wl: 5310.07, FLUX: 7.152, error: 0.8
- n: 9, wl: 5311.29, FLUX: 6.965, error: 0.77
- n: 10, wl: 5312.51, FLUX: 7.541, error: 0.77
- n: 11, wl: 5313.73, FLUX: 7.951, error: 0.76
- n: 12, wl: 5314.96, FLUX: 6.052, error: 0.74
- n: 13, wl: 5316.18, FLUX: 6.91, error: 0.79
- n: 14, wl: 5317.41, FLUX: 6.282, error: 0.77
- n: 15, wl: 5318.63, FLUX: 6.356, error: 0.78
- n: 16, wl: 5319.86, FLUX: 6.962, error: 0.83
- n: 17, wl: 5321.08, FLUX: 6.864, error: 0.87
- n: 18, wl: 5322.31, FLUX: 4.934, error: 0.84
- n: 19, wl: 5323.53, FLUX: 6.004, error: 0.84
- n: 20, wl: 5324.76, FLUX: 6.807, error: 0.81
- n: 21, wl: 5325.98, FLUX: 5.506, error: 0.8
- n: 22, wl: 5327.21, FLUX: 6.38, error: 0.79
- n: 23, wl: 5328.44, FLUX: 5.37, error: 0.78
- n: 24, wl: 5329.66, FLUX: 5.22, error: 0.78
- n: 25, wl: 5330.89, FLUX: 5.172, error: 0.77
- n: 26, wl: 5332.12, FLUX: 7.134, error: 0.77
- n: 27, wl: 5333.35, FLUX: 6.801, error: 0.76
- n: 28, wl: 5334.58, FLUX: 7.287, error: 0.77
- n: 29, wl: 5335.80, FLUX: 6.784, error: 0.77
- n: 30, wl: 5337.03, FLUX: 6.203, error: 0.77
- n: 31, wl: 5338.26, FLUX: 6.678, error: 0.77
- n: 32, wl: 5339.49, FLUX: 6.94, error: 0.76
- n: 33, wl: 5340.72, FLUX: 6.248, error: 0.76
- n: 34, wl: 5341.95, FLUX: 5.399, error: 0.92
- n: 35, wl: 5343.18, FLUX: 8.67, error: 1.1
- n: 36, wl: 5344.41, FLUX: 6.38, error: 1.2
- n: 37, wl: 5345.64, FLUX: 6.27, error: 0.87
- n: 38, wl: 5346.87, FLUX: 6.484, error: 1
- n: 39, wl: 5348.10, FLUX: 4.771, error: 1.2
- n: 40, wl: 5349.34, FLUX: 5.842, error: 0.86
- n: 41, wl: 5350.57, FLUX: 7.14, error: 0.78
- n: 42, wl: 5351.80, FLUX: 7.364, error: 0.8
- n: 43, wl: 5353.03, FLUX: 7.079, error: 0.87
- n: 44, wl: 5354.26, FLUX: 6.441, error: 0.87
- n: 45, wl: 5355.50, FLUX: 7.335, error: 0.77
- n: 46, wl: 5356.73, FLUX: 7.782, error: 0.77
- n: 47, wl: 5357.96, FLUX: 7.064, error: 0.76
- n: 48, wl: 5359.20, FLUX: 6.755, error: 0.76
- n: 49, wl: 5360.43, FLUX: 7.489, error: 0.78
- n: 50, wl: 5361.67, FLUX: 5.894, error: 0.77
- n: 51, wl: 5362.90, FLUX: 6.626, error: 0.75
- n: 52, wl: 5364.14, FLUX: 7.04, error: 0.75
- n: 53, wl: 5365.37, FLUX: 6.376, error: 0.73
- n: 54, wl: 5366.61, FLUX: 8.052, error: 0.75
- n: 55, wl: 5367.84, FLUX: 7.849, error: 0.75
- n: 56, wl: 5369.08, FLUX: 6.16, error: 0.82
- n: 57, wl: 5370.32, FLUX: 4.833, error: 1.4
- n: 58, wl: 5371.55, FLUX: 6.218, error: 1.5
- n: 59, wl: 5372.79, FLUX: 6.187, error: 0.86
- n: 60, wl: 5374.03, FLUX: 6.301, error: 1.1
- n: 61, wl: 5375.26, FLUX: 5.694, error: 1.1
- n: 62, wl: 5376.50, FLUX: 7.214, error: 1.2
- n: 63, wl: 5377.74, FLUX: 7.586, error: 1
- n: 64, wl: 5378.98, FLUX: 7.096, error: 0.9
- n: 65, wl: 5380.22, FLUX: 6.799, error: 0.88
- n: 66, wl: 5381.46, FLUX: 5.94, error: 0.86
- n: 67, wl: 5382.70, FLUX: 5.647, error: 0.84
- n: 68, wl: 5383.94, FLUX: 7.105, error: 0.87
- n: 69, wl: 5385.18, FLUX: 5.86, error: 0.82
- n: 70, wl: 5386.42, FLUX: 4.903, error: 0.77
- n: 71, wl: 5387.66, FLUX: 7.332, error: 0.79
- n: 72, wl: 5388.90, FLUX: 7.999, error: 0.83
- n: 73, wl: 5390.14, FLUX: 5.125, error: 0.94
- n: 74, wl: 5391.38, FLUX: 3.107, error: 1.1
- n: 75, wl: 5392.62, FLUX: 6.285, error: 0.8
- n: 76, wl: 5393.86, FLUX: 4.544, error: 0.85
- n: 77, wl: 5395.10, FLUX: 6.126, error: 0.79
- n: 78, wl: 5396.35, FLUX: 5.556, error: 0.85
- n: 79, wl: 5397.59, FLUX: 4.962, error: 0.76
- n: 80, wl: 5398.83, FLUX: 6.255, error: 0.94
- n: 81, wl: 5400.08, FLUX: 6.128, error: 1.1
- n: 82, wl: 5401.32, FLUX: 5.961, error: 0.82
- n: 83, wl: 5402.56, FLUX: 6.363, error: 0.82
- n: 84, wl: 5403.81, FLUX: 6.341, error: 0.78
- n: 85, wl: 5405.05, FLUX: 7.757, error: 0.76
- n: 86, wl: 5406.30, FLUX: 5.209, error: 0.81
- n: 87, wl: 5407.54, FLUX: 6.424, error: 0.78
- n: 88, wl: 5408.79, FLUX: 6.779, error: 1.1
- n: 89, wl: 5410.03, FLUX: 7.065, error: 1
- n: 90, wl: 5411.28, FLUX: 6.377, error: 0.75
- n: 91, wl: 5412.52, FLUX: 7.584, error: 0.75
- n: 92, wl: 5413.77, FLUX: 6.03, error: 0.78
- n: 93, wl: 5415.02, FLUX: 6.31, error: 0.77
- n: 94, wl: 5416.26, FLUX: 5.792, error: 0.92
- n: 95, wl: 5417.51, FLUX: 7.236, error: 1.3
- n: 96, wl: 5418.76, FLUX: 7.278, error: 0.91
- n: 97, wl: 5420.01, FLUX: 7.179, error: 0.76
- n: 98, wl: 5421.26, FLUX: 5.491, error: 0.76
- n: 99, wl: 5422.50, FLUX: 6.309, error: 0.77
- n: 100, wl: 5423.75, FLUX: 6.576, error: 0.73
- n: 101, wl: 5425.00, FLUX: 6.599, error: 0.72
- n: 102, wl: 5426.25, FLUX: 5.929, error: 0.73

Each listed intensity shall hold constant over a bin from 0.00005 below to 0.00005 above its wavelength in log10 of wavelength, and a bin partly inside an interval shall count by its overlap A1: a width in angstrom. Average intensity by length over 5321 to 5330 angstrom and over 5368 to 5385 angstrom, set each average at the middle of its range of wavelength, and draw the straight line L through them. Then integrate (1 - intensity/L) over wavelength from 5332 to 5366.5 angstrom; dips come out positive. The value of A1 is -3.60 angstrom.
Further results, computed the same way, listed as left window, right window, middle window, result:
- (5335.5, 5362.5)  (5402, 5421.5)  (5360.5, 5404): 2.68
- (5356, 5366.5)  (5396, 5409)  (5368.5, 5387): 1.07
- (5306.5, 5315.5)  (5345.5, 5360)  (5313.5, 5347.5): 2.84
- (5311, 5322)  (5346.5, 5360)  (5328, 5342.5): 1.06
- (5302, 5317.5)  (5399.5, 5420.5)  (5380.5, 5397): 2.07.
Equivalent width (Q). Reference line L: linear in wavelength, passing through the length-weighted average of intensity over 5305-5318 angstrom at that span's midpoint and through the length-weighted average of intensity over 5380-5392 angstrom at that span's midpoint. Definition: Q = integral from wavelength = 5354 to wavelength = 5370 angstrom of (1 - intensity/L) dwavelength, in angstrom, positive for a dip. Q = -1.51 angstrom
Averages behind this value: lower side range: 7.21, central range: 6.96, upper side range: 5.96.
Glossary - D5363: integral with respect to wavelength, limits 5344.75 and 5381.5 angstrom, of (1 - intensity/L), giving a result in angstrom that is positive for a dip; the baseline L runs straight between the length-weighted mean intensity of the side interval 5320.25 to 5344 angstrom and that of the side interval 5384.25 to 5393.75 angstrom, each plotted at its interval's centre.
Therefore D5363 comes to -3.8 angstrom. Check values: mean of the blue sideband 6.34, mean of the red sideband 5.78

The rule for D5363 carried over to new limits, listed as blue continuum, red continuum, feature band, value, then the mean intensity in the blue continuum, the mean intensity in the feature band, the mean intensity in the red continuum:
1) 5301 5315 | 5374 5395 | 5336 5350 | 0.51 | 7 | 6.37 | 6.15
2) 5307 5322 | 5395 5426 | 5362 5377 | 0.19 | 6.91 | 6.53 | 6.39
